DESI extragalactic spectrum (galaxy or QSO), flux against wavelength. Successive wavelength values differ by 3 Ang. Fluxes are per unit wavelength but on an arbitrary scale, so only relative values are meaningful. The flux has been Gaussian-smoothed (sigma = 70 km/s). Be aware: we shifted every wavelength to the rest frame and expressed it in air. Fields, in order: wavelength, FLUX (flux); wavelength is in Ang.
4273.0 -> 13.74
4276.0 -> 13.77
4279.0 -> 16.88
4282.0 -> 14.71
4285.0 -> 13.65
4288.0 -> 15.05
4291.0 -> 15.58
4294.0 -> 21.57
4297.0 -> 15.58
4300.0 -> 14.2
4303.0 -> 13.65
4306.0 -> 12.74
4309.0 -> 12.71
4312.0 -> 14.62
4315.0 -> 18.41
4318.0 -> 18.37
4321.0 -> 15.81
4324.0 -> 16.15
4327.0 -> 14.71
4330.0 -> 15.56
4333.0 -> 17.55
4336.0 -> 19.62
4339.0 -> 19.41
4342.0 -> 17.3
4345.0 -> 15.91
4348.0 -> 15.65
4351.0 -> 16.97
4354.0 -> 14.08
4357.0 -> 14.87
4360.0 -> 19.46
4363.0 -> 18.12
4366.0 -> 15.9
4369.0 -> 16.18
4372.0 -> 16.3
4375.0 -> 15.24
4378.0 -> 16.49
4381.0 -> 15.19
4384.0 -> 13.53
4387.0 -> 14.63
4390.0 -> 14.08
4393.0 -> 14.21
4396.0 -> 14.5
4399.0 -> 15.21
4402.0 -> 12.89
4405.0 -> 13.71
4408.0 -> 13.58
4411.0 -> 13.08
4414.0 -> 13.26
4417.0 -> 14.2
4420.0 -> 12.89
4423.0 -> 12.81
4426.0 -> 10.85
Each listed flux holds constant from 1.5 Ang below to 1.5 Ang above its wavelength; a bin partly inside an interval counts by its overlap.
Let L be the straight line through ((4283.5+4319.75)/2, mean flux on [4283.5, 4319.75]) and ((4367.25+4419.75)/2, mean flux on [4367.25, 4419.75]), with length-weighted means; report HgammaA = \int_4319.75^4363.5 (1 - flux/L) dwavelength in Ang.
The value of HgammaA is -4.85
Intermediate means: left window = 15.5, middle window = 16.7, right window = 14.5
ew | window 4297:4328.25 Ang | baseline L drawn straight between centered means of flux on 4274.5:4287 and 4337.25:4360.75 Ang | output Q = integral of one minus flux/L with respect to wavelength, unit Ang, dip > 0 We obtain 1.0 Ang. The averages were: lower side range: 14.8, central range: 15.2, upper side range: 16.6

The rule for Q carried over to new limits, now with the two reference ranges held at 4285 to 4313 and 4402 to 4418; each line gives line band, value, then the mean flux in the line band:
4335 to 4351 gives -3.4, 17.5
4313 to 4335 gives -3.0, 16.7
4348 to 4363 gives -2.3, 16.5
